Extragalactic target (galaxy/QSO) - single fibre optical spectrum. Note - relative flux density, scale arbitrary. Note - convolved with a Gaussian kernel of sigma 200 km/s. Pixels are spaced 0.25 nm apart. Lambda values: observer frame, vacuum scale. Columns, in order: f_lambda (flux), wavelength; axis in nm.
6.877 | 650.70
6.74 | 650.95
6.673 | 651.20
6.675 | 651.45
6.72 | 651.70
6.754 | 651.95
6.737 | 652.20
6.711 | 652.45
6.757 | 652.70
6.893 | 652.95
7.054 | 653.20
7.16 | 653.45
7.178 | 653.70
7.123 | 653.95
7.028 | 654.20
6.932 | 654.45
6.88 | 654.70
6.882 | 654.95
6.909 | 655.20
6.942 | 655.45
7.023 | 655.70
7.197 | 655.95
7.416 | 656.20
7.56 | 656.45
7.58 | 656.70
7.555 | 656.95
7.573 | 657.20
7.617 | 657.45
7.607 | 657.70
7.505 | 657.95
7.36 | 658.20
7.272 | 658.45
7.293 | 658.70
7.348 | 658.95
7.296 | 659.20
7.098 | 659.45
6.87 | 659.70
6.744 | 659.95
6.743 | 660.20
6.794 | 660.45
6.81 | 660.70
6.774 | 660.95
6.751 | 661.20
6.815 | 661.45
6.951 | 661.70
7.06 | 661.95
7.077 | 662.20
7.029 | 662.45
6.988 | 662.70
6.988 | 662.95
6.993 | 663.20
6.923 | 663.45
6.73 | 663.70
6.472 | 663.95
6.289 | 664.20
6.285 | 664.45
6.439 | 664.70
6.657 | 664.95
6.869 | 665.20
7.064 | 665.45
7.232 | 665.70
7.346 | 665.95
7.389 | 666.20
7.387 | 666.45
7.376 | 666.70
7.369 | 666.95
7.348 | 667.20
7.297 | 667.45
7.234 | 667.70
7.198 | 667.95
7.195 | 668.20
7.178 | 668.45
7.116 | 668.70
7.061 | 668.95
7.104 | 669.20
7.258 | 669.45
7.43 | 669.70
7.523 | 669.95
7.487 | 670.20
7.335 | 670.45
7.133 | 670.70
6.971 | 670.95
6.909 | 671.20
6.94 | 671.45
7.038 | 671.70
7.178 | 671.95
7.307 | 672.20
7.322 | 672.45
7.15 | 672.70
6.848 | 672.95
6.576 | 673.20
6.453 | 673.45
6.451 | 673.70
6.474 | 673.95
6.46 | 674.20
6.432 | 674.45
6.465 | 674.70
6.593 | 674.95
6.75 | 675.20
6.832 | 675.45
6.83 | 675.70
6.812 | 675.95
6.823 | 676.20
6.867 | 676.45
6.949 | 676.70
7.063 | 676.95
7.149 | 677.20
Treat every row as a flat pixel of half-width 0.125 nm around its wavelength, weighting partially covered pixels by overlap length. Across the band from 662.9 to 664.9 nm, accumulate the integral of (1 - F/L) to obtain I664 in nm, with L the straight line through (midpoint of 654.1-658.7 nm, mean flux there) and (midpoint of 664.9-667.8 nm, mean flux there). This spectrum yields 0.169 nm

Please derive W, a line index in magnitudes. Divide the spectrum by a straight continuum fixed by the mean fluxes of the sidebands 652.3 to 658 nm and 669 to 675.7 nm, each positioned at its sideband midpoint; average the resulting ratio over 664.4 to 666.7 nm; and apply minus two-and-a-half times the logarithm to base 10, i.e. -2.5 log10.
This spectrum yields 0.00 mag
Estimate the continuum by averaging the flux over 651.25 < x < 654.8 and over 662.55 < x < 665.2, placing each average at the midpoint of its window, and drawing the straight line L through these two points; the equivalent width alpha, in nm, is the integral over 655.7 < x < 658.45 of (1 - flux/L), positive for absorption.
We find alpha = -0.261 nm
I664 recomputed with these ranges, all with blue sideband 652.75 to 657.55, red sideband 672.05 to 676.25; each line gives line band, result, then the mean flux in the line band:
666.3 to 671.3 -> -0.28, 7.25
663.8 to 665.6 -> 0.09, 6.59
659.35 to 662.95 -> 0.07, 6.9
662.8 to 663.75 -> 0.01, 6.92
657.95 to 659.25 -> -0.04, 7.33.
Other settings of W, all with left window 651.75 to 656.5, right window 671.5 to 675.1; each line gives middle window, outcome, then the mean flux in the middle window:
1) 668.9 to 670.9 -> -0.07 mag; 7.29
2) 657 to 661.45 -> -0.03 mag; 7.14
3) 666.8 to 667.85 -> -0.07 mag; 7.31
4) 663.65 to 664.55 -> 0.07 mag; 6.42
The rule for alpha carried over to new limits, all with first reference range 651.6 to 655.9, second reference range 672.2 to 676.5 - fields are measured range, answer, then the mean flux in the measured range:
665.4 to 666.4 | -0.069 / 7.28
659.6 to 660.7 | 0.012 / 6.79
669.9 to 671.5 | -0.099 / 7.18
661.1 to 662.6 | -0.022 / 6.95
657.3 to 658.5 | -0.104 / 7.49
